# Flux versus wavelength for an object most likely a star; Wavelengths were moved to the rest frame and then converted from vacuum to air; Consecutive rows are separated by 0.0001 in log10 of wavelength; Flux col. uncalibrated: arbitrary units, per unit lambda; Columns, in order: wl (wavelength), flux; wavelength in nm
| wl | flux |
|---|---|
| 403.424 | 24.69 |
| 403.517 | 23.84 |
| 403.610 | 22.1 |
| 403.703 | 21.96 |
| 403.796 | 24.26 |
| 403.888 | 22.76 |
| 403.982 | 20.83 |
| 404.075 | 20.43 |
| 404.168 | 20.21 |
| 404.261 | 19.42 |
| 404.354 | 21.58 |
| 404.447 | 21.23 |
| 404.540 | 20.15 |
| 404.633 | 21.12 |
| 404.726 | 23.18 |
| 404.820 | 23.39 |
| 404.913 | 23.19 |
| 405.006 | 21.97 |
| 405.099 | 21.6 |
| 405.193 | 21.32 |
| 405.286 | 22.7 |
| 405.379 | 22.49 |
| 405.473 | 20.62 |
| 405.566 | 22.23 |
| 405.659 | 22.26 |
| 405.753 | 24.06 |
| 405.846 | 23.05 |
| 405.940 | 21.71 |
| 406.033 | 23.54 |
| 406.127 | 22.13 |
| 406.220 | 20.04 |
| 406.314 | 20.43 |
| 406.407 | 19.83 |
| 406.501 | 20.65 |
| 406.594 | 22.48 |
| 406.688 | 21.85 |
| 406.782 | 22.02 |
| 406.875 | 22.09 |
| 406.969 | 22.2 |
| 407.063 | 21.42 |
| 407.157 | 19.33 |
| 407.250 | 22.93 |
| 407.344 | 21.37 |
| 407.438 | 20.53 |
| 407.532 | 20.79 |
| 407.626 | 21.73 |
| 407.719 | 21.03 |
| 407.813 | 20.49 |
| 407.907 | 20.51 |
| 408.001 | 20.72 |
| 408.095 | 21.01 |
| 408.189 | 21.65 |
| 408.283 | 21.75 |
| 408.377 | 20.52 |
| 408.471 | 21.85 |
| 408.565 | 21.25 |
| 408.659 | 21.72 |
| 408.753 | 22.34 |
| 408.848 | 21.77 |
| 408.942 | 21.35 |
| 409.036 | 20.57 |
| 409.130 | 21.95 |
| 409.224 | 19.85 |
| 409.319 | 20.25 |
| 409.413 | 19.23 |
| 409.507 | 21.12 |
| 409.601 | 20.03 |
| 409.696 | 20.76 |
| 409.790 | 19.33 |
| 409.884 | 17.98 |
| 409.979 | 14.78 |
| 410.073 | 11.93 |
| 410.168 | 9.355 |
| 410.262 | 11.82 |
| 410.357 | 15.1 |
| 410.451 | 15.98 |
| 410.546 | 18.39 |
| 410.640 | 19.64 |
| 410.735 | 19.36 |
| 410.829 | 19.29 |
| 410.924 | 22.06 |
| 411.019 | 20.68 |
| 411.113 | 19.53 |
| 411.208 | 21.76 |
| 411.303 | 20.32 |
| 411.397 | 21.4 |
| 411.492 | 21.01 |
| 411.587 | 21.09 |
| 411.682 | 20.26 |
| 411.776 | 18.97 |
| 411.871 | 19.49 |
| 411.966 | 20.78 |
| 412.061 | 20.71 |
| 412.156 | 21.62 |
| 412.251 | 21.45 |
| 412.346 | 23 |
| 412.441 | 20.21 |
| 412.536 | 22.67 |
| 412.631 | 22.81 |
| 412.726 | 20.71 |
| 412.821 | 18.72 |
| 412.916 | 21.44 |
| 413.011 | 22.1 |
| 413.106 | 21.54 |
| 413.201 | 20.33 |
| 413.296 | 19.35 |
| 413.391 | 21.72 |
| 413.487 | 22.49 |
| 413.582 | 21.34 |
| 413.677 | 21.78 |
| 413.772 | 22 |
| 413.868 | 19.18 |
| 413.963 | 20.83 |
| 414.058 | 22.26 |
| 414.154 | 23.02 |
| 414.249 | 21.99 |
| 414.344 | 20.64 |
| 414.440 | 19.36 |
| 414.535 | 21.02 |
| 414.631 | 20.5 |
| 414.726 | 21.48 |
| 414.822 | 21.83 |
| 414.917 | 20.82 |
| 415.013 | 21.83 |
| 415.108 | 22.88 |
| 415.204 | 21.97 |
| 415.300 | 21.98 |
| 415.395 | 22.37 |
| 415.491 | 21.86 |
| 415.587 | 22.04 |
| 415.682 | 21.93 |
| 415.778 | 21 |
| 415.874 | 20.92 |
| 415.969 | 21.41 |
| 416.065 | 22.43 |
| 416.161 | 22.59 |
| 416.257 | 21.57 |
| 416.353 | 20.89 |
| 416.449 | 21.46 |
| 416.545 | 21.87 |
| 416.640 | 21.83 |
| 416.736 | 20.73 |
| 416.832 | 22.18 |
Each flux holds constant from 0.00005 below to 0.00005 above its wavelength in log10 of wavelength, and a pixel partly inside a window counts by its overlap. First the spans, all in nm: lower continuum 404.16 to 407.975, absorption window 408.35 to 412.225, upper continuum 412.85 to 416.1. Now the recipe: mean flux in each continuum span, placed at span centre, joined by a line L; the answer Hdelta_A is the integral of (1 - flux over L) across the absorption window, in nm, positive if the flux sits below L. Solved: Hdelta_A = 0.37 nm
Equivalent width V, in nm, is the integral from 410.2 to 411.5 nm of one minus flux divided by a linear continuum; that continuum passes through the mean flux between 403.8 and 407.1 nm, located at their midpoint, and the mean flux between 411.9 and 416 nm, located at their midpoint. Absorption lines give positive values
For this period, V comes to 0.16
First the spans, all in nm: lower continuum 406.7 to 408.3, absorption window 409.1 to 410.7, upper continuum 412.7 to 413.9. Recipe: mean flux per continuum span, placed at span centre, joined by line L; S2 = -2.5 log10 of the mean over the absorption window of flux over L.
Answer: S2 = 0.21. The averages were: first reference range 21.3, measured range 17.5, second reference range 21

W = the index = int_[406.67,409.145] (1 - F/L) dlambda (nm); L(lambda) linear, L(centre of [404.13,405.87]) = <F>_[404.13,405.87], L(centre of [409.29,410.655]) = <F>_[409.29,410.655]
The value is -0.31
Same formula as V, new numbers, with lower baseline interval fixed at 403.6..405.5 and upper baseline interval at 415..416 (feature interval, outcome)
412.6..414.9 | 0.071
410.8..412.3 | 0.079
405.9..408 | 0.044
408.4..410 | 0.098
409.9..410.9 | 0.276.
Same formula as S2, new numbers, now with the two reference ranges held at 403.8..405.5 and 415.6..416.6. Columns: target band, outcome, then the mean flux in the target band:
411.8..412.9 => 0.030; 21.1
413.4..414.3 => 0.000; 21.7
